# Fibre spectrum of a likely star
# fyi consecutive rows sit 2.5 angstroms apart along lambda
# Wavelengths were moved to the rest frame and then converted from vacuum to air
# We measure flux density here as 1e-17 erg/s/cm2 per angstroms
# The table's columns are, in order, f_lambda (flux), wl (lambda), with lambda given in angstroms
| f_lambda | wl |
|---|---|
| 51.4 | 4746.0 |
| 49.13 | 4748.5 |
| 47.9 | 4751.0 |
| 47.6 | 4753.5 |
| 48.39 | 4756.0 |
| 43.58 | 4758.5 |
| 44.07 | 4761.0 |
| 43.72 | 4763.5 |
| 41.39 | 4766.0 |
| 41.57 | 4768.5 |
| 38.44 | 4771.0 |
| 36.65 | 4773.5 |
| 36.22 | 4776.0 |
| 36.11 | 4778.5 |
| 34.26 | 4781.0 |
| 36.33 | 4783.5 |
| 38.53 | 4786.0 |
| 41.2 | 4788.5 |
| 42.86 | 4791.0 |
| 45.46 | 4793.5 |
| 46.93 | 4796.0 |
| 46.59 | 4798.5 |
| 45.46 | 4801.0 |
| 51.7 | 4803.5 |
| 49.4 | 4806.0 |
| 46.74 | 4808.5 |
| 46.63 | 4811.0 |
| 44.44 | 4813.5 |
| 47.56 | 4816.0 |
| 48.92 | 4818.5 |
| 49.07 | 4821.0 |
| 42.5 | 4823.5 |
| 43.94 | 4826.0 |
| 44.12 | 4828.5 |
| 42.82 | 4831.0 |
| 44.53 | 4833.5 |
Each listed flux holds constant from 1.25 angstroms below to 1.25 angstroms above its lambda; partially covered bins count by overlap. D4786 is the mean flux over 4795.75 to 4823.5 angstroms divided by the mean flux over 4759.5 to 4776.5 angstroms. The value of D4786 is 1.17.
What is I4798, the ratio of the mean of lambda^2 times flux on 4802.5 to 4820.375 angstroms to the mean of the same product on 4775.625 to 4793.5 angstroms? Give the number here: 1.26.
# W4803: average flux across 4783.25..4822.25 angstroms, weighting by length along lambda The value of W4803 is 45.7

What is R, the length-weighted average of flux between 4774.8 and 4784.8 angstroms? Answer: 35.7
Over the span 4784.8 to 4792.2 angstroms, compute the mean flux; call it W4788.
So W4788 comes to 40.9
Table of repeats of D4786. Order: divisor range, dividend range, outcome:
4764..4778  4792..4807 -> 1.22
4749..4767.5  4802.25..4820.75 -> 1.06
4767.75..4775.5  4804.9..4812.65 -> 1.23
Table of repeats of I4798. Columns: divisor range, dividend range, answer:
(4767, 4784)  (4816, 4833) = 1.25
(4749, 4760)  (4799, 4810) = 1.05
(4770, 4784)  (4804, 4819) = 1.33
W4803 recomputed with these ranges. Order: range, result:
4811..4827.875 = 46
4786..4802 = 44.3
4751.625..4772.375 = 43.7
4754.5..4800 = 41.3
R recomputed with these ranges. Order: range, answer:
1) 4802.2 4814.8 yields 47.8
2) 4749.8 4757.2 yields 48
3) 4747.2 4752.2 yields 48.6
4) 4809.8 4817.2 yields 46.2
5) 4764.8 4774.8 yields 39.5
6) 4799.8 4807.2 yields 48.9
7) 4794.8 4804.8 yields 47.7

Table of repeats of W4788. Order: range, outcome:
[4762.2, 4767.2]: 42.6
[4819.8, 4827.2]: 45.2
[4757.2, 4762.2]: 43.9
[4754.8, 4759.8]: 45.9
